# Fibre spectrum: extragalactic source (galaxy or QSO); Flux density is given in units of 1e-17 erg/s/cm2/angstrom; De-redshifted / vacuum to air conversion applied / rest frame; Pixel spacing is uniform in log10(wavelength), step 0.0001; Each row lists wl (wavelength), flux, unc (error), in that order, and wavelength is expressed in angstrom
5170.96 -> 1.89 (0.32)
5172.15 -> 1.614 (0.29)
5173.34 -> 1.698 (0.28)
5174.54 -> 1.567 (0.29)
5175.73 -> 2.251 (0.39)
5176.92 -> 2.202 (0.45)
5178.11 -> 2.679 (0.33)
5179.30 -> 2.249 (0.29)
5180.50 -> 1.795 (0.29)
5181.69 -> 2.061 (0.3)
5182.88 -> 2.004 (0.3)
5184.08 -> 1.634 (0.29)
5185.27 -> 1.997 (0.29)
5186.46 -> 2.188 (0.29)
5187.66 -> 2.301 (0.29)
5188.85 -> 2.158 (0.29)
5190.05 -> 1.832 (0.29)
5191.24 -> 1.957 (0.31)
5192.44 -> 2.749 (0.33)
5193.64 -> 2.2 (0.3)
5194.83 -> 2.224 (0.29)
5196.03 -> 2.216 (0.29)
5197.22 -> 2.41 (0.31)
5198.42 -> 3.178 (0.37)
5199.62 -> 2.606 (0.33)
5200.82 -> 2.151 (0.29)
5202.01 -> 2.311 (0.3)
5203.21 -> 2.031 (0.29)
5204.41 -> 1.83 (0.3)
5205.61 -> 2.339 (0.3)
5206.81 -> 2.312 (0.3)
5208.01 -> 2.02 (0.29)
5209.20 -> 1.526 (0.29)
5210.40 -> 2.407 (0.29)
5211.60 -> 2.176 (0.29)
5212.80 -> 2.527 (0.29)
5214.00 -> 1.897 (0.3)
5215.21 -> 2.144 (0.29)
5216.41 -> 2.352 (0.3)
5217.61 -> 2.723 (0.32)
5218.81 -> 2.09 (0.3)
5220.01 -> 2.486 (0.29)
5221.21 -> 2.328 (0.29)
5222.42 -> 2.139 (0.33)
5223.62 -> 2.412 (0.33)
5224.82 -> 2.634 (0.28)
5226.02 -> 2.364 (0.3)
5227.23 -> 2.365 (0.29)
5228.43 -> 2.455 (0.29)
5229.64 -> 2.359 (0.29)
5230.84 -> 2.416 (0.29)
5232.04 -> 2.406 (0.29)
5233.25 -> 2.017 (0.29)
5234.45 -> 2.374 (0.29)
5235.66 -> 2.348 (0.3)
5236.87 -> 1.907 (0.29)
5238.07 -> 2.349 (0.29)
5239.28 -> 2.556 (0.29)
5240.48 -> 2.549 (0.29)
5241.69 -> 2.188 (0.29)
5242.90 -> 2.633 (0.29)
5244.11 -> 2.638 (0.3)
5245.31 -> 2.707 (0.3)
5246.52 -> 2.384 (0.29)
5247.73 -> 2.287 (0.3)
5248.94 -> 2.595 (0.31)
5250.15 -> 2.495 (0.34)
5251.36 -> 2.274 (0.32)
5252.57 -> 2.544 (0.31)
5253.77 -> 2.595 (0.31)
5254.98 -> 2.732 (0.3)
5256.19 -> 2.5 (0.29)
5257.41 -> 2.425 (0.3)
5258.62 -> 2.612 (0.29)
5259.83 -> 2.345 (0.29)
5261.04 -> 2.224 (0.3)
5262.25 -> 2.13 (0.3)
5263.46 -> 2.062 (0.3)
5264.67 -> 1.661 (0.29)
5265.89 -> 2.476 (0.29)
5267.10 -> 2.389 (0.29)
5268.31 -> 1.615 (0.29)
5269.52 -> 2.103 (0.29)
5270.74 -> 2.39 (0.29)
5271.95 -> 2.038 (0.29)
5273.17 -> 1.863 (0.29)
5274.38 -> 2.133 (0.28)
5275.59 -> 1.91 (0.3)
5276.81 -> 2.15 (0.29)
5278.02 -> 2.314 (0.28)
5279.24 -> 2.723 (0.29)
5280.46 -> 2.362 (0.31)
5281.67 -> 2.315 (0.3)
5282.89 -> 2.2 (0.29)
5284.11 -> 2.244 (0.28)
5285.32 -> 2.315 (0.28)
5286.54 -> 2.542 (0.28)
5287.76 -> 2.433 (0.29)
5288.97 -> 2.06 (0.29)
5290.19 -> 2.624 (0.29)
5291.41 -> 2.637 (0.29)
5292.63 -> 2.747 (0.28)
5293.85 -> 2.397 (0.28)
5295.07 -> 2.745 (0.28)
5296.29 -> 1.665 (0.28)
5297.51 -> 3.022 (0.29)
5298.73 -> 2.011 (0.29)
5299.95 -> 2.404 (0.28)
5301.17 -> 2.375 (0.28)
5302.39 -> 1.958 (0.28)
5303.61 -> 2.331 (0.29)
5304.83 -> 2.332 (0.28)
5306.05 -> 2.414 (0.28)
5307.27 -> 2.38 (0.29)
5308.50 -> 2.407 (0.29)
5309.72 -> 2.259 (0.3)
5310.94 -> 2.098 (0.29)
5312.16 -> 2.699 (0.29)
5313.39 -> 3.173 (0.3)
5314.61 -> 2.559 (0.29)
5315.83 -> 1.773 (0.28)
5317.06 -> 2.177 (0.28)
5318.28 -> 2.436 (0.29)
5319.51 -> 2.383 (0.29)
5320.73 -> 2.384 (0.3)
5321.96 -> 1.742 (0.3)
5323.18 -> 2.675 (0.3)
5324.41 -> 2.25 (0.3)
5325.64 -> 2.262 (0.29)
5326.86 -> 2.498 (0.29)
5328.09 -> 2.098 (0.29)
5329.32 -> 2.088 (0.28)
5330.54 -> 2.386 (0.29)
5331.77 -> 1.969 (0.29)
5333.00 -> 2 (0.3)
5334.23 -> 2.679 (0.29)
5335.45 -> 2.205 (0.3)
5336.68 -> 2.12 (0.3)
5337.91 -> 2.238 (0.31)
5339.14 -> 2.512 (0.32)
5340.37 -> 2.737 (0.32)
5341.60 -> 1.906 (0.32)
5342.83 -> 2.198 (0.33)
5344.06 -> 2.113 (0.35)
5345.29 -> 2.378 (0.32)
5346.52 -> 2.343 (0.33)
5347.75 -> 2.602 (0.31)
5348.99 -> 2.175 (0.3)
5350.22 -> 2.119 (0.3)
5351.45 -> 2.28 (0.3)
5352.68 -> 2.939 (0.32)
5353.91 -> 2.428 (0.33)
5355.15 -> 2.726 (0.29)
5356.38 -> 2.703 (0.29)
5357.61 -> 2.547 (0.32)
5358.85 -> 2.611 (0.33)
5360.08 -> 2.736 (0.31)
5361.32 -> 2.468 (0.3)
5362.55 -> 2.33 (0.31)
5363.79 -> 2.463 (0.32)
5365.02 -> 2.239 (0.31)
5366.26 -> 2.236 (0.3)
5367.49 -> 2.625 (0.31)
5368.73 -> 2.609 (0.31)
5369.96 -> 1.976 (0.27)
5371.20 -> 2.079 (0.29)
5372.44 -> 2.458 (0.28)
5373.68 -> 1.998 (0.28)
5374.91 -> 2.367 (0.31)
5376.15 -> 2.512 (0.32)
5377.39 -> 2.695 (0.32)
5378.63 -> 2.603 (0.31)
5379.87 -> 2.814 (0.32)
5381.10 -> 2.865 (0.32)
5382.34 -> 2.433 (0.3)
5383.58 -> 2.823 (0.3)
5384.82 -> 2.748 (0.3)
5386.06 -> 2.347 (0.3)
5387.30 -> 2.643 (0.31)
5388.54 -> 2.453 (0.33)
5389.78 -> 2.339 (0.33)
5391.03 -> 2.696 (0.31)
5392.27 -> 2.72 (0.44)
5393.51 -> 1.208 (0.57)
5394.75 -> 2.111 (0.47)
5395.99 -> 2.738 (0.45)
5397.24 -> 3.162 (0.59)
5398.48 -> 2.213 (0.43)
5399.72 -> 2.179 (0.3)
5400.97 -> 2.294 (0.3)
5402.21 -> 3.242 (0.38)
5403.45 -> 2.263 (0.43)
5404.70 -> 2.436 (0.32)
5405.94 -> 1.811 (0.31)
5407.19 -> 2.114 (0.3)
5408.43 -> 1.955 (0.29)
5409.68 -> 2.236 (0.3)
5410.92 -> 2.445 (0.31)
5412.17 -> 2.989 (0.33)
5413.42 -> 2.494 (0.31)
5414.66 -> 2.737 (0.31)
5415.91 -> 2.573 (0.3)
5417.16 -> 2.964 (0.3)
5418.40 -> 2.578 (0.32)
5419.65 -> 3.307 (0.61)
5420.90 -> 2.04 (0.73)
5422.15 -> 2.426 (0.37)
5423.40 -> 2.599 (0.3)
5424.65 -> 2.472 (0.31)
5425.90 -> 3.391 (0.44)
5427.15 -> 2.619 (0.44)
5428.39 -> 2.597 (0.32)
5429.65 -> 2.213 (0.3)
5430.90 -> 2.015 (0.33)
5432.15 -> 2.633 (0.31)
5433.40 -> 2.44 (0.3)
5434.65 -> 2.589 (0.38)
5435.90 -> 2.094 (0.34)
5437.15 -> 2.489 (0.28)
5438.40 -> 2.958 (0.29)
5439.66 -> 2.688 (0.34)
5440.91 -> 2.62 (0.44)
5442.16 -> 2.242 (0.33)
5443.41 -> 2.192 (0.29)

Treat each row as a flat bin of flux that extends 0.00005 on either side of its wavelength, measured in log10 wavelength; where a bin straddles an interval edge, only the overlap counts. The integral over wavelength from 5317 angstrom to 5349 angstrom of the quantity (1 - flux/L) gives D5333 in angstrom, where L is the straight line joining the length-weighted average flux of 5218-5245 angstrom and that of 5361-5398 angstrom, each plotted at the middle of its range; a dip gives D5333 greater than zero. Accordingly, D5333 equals 1.9 angstrom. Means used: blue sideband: 2.37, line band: 2.28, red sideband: 2.46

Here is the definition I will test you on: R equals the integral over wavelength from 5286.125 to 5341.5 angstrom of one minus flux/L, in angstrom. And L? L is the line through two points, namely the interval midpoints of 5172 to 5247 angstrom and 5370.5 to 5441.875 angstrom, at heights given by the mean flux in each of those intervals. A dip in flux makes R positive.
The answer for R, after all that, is 0.8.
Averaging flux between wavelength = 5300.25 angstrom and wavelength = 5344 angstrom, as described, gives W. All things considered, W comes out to 2.3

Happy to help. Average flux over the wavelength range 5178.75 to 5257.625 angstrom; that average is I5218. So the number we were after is 2.3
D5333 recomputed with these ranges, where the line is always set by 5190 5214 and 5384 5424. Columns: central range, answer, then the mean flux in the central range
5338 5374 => 0.31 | 2.4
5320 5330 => 0.56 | 2.25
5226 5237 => -0.15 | 2.31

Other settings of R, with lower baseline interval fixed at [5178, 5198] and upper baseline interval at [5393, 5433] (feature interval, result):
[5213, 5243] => -1.7 angstrom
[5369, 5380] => 0.2 angstrom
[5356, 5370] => -0.4 angstrom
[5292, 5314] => -0.9 angstrom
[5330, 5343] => 0.5 angstrom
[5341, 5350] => 0.5 angstrom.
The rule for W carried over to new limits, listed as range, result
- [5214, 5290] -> 2.33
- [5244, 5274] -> 2.32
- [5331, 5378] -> 2.38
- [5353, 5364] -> 2.57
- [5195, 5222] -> 2.27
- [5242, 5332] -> 2.34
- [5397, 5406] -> 2.46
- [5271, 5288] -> 2.25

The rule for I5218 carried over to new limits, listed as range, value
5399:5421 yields 2.49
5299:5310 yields 2.31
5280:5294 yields 2.41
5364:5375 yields 2.29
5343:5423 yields 2.46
